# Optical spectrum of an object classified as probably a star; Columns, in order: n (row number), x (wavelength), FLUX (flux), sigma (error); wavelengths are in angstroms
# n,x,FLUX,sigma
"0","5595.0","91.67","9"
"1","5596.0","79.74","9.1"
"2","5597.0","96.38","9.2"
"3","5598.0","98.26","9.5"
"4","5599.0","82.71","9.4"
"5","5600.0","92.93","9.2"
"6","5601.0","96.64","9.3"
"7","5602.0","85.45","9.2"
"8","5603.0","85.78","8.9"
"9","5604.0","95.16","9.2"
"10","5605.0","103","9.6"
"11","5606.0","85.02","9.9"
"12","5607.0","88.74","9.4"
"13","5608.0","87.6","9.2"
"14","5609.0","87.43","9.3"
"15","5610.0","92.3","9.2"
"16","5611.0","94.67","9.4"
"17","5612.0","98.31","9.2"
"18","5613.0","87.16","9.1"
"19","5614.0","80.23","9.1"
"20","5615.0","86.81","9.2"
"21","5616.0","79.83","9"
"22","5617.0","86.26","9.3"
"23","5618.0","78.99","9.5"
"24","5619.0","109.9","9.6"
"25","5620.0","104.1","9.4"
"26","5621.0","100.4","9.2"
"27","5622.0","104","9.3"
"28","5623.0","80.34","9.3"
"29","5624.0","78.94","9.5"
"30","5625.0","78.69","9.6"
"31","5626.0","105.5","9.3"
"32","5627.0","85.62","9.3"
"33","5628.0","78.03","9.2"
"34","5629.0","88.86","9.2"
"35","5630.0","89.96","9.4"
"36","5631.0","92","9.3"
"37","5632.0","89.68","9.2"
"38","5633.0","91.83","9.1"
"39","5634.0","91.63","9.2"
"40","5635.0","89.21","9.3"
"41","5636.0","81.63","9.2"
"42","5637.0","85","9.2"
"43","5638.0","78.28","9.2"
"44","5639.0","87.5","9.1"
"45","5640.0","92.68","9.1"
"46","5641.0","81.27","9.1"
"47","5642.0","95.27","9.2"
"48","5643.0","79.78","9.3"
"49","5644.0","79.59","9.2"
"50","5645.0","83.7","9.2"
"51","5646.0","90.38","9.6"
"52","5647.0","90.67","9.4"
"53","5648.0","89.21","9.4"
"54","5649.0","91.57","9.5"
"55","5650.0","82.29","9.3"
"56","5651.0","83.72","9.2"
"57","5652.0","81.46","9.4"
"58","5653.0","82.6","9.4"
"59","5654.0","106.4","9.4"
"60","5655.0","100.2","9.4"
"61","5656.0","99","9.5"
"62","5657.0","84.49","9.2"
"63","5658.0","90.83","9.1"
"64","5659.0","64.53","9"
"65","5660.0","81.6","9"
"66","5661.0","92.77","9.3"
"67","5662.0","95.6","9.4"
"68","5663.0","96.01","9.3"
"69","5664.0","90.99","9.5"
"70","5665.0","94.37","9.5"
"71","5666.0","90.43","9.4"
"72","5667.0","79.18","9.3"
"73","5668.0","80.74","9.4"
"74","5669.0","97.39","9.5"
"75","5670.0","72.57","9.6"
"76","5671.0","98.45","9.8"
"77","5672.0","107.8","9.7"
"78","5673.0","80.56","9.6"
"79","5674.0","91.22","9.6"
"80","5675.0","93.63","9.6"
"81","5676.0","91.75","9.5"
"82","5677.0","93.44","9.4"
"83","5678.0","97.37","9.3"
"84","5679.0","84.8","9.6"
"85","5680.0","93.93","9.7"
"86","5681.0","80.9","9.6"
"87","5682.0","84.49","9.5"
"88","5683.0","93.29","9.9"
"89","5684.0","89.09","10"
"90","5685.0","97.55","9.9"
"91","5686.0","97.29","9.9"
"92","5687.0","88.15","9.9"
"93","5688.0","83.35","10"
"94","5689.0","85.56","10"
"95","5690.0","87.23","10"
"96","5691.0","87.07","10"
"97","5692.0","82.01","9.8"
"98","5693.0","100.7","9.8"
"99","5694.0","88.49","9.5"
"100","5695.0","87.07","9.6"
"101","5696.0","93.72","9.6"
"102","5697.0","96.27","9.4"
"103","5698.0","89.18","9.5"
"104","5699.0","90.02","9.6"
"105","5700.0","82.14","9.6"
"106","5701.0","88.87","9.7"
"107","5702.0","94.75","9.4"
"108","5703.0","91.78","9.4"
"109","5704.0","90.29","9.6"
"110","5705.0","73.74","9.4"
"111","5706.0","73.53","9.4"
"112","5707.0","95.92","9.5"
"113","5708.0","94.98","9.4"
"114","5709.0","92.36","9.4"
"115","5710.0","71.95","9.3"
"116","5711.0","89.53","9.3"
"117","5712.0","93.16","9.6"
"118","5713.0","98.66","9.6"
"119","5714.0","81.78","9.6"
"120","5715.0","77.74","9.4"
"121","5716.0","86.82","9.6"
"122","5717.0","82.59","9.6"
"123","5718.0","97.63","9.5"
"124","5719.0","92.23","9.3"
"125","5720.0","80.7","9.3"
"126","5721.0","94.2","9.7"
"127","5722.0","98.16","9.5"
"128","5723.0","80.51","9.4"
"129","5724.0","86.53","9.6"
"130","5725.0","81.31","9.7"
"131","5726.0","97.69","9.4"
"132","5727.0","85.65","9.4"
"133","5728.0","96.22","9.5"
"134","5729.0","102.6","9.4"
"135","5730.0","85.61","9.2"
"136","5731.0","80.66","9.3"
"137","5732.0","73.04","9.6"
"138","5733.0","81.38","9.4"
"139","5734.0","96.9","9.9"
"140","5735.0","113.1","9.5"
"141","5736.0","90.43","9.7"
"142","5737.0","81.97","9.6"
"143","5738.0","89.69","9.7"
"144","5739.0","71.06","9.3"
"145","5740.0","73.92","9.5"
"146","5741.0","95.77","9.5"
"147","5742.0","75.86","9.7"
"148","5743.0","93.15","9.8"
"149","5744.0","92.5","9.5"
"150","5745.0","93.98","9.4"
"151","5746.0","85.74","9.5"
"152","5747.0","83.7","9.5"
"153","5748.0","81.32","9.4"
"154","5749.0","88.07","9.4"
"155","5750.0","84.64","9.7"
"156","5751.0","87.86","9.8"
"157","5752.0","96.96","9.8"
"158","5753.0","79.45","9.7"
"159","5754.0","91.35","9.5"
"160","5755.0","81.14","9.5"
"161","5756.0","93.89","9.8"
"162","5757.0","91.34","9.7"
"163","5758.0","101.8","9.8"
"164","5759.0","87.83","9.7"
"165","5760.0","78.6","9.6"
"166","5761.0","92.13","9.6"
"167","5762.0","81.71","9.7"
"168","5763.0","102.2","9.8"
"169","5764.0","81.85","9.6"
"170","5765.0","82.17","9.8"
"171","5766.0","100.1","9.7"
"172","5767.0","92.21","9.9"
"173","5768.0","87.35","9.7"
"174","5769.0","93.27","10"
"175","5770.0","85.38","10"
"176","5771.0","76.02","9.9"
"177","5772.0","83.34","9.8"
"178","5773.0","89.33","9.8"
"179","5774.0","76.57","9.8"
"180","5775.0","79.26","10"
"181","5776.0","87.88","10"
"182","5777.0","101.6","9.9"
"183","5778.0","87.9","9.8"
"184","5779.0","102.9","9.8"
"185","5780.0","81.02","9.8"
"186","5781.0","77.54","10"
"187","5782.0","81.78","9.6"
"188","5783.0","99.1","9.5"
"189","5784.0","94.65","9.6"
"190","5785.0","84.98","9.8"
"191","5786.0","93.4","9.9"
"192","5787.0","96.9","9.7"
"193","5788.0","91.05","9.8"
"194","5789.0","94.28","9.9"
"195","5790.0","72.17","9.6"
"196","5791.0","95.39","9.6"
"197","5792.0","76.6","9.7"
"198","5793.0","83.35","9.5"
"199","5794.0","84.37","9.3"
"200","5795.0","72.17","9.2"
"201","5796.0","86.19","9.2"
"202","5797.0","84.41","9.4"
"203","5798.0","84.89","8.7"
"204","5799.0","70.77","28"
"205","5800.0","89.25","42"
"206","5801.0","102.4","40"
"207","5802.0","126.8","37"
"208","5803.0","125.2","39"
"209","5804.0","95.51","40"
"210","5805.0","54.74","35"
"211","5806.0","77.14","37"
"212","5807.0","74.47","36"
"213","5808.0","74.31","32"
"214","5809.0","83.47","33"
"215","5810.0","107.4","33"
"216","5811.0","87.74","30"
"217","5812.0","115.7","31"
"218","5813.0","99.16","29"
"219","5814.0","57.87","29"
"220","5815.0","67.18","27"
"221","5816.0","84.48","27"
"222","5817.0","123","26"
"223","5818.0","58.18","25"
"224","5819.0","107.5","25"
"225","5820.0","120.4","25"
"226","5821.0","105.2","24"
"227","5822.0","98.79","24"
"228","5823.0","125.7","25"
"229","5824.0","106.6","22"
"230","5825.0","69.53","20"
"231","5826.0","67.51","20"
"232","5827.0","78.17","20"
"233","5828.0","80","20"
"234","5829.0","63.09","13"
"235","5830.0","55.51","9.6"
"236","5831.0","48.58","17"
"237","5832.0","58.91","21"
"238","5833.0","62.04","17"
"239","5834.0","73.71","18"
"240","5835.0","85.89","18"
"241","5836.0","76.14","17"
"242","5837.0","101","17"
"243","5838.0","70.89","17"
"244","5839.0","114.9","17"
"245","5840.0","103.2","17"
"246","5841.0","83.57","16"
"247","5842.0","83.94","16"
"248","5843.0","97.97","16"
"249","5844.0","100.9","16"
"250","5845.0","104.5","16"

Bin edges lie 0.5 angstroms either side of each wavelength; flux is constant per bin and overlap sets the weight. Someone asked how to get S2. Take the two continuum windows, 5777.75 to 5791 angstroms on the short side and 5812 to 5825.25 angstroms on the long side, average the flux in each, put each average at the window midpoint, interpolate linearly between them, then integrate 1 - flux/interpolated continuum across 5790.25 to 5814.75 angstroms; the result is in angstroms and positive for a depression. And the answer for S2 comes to 1.3 angstroms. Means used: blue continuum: 89.3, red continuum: 95.4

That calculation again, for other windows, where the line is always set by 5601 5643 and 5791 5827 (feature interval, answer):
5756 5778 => 0.3 angstroms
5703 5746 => 0.9 angstroms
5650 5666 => 0.0 angstroms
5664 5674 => 0.0 angstroms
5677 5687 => -0.2 angstroms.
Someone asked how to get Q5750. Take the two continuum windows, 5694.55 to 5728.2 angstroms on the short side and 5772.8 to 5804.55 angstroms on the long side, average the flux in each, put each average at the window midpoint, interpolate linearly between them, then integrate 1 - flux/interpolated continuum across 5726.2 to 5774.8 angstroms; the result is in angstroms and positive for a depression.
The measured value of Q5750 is 0.70 angstroms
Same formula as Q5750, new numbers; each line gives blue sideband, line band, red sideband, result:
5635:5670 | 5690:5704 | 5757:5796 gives -0.4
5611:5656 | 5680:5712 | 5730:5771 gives -0.1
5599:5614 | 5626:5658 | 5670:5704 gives 0.9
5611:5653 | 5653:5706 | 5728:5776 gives -1.1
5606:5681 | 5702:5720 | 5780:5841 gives 0.1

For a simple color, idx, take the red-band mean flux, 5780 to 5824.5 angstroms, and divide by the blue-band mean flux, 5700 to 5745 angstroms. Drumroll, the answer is 1.03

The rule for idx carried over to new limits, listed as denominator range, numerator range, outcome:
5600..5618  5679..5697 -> 1.00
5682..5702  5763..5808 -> 0.98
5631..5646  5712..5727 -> 1.02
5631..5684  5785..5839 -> 0.97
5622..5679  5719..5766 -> 1.00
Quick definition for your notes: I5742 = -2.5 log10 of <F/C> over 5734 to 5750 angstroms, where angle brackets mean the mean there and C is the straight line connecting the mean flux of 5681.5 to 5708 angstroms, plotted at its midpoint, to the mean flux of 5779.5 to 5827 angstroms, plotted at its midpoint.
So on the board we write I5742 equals 0.02 mag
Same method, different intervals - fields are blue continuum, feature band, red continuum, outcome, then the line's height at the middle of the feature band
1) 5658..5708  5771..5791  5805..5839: -0.03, 85.4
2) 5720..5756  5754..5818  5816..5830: 0.02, 89.6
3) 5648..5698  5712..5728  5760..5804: 0.01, 89.4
